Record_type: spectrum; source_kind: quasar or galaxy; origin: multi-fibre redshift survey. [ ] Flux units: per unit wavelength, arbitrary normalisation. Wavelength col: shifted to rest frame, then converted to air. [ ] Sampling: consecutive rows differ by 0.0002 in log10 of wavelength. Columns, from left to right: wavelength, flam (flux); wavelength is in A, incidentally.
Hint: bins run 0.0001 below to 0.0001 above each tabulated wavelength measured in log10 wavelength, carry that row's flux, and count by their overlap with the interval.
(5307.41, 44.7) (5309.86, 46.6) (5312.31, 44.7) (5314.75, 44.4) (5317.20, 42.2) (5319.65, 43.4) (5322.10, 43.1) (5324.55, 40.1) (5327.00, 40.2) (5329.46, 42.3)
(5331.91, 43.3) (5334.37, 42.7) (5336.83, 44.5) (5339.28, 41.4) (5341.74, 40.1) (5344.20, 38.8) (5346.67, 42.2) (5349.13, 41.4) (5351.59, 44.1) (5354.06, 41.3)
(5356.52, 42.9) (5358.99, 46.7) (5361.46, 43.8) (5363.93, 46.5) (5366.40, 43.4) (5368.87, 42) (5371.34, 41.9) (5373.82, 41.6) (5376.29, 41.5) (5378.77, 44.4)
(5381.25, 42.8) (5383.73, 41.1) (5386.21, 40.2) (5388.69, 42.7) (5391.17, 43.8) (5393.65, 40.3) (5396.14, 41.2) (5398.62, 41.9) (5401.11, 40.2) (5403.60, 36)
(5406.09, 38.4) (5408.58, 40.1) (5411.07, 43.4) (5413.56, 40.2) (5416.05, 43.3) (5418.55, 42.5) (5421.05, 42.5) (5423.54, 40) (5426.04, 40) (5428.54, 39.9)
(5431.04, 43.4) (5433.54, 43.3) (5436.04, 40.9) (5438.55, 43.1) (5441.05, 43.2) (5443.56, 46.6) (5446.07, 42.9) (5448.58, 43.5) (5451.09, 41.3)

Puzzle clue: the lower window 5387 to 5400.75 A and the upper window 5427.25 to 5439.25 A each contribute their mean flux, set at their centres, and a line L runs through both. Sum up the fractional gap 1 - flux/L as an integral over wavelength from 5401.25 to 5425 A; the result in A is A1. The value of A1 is 0.7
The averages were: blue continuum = 41.8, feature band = 40.7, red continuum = 42.1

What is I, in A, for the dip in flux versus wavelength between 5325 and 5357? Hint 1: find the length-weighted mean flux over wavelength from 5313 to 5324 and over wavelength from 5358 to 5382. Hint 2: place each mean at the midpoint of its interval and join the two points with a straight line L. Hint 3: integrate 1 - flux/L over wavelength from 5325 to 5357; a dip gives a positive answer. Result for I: 1.0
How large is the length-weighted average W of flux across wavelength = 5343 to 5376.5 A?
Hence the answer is 42.8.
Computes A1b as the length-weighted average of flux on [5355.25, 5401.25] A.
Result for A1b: 42.6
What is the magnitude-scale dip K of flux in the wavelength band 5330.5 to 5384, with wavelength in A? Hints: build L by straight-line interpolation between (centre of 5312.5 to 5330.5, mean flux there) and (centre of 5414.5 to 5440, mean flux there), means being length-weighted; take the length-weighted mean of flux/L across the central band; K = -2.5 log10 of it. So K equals -0.01 mag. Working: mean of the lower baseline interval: 42.4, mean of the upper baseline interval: 41.9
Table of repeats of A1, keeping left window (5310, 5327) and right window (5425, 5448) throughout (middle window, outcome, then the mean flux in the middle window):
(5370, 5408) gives 1.43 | 41.2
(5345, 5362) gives -0.06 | 43.1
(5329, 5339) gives -0.03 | 43.1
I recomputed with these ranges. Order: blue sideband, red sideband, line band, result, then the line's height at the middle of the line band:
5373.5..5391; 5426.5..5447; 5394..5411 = 1.0 A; 42.4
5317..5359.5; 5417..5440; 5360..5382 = -0.6 A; 42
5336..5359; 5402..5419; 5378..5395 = -0.4 A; 41.1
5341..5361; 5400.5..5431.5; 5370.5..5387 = -0.1 A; 41.6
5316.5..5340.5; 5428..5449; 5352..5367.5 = -0.6 A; 42.5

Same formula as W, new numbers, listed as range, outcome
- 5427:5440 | 42.1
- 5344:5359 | 42.4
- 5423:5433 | 41.1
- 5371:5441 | 41.5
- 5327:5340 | 42.6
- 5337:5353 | 41.5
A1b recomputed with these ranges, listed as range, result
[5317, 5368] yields 42.6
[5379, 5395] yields 42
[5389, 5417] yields 40.8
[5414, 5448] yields 42.4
